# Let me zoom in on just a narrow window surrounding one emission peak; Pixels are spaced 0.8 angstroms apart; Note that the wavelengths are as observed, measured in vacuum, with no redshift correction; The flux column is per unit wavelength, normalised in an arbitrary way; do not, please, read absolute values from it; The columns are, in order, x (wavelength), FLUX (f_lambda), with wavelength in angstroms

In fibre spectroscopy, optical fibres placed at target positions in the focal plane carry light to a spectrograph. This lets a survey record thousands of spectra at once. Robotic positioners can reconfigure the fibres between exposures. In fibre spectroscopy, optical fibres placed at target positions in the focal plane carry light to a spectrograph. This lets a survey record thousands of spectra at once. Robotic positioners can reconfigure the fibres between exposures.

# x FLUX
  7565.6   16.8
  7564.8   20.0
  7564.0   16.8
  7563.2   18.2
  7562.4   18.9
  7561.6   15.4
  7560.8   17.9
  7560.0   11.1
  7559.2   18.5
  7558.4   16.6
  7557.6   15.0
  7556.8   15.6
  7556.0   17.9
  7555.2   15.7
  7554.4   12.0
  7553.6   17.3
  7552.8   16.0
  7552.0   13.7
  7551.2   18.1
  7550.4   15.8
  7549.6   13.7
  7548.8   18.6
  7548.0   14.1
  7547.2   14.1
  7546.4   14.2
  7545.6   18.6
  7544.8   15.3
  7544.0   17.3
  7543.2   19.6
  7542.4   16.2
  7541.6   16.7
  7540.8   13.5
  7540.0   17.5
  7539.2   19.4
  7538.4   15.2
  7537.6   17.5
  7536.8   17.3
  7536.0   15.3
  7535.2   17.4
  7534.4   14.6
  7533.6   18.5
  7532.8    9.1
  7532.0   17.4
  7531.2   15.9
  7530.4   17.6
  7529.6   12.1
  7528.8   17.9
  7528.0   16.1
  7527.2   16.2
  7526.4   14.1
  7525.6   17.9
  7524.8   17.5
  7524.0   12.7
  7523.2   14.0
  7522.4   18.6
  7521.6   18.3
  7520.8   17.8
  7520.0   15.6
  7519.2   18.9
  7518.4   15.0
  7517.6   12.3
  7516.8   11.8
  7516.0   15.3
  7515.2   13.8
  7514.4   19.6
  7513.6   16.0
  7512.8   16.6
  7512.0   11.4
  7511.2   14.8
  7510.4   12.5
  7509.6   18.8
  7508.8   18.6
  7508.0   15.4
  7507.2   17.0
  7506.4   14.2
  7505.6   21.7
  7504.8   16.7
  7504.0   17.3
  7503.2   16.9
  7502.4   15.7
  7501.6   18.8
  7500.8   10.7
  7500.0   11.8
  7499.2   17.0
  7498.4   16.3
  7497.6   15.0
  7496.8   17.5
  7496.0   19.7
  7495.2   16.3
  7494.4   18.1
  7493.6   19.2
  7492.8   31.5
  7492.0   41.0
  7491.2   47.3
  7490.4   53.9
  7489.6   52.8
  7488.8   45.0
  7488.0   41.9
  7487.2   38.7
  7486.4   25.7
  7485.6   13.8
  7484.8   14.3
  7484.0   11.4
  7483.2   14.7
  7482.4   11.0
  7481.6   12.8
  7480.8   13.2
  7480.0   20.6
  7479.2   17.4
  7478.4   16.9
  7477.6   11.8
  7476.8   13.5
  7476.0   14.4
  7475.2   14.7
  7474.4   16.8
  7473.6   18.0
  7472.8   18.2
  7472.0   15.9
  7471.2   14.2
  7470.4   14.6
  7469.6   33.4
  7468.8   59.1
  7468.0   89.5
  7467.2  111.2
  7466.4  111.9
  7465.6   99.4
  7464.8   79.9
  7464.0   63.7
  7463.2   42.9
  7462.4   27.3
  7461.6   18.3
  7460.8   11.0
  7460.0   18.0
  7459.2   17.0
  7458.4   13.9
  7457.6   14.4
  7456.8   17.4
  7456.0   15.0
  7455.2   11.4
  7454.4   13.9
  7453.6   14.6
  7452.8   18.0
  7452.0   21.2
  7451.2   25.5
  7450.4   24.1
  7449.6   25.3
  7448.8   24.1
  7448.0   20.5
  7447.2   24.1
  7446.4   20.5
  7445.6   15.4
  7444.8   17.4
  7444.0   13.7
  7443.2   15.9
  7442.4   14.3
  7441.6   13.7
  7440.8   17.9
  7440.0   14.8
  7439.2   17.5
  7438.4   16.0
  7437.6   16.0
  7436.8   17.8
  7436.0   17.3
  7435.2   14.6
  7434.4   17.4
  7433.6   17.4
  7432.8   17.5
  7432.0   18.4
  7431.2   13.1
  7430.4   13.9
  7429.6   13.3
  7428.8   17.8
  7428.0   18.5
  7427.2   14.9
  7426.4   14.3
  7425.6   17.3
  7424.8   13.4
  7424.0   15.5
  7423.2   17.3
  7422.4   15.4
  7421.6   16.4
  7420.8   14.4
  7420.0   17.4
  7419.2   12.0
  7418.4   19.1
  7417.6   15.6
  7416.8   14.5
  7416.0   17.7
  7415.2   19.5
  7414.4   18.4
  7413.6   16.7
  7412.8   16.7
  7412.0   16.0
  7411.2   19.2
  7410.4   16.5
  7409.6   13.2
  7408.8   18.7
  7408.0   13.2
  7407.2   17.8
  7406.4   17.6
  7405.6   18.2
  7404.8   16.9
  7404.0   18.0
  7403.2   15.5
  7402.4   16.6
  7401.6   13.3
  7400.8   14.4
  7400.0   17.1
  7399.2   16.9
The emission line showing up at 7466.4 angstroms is H-alpha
